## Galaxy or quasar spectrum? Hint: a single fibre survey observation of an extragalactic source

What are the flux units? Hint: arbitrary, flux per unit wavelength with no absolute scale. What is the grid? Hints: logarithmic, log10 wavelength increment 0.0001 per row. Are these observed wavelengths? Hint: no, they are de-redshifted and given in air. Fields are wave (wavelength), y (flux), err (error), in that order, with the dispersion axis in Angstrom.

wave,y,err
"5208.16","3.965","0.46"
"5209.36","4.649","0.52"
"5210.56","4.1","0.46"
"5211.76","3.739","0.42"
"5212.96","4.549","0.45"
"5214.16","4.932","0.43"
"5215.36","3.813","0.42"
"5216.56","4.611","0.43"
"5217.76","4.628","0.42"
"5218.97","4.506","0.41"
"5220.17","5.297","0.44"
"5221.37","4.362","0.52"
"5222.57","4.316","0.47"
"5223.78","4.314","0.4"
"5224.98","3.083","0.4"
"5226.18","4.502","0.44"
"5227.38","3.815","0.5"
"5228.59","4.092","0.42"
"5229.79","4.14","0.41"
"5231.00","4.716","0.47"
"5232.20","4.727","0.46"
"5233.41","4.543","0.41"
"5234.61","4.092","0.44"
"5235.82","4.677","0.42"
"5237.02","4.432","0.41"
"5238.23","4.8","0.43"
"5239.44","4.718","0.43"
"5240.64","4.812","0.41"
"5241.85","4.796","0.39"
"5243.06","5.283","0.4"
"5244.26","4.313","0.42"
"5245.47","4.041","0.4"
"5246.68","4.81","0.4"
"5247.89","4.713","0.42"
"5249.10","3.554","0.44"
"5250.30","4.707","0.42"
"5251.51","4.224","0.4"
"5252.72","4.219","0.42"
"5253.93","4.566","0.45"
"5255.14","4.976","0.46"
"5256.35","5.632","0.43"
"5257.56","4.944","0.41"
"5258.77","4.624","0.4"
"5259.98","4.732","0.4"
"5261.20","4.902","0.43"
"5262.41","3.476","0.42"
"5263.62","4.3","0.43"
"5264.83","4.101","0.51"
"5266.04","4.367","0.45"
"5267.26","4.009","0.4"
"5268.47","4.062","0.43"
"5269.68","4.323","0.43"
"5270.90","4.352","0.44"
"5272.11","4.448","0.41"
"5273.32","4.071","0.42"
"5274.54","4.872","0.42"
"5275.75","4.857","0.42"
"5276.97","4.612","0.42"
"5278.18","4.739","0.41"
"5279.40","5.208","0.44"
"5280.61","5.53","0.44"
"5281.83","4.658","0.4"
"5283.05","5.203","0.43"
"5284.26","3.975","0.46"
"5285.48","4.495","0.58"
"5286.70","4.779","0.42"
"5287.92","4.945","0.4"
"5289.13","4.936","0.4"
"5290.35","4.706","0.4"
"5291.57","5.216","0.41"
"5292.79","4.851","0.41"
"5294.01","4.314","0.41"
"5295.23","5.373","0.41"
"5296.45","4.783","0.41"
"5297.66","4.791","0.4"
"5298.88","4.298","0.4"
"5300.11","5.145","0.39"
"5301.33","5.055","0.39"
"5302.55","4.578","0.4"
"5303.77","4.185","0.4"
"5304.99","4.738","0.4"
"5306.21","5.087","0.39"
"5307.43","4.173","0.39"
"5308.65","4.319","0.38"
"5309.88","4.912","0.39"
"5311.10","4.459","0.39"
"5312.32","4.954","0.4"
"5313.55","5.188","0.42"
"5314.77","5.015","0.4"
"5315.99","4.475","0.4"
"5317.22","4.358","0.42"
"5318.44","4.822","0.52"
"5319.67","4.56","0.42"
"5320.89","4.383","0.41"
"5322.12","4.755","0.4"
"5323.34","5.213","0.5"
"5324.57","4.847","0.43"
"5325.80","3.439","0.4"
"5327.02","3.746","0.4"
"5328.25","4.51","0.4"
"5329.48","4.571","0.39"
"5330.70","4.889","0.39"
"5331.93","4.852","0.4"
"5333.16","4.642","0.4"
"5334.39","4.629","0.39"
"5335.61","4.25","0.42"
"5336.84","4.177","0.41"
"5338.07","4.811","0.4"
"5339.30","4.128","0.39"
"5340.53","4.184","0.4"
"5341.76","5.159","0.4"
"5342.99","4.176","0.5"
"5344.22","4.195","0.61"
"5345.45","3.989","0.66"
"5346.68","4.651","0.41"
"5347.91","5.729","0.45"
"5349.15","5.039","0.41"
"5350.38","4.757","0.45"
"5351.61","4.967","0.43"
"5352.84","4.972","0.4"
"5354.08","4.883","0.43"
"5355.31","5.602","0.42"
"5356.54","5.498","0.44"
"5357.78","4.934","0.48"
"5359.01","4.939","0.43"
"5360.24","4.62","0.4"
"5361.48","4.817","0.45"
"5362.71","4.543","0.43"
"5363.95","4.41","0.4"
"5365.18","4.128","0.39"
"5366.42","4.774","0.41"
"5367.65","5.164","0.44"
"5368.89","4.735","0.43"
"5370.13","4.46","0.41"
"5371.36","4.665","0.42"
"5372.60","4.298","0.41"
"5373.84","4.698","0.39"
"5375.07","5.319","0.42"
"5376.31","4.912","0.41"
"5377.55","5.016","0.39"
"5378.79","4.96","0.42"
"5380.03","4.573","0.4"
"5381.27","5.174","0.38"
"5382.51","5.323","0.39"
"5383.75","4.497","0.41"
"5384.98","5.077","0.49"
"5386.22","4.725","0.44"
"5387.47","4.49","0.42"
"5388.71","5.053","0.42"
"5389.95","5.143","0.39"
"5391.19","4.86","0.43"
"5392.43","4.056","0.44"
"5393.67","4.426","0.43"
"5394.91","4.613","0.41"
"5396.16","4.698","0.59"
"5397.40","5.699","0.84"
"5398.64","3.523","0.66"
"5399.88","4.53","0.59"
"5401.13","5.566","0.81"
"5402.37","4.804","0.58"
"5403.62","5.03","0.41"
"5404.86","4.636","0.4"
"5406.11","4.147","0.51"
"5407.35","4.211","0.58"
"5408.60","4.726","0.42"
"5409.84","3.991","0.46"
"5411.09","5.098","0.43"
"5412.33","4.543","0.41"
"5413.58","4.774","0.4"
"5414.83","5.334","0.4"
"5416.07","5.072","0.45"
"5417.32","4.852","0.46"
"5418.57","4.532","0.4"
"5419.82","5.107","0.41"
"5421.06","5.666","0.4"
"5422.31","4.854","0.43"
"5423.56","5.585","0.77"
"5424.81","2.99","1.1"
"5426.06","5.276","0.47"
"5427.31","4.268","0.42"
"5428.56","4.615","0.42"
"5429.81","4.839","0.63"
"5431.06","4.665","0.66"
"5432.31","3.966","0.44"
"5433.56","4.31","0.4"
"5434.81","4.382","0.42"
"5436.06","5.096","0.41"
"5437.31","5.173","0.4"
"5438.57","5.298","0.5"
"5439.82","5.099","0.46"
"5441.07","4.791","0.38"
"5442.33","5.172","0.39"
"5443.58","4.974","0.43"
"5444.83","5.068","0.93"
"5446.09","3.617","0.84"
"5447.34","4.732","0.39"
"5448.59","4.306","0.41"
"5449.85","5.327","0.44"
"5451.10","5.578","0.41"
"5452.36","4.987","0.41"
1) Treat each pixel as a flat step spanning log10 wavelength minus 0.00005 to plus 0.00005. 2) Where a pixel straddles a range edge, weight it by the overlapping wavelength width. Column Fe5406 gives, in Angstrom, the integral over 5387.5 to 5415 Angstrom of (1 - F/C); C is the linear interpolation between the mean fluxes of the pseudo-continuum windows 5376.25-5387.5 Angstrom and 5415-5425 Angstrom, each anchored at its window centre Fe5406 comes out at 1.3 Angstrom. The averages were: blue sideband 4.89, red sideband 4.94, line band 4.69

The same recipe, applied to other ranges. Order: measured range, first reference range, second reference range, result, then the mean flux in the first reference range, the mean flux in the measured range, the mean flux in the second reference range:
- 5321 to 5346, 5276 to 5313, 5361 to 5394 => 1.6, 4.77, 4.46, 4.75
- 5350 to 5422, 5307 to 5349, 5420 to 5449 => -2.2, 4.57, 4.8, 4.74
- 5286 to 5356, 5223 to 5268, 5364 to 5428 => -1.3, 4.45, 4.69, 4.75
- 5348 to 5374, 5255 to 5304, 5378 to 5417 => -0.5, 4.67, 4.82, 4.76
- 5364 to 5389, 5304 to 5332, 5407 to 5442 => -0.5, 4.61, 4.79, 4.76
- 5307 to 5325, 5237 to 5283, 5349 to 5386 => 0.1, 4.58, 4.7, 4.86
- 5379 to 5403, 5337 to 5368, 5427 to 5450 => -0.2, 4.75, 4.78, 4.71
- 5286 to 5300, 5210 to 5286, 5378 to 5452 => -0.8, 4.49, 4.83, 4.77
